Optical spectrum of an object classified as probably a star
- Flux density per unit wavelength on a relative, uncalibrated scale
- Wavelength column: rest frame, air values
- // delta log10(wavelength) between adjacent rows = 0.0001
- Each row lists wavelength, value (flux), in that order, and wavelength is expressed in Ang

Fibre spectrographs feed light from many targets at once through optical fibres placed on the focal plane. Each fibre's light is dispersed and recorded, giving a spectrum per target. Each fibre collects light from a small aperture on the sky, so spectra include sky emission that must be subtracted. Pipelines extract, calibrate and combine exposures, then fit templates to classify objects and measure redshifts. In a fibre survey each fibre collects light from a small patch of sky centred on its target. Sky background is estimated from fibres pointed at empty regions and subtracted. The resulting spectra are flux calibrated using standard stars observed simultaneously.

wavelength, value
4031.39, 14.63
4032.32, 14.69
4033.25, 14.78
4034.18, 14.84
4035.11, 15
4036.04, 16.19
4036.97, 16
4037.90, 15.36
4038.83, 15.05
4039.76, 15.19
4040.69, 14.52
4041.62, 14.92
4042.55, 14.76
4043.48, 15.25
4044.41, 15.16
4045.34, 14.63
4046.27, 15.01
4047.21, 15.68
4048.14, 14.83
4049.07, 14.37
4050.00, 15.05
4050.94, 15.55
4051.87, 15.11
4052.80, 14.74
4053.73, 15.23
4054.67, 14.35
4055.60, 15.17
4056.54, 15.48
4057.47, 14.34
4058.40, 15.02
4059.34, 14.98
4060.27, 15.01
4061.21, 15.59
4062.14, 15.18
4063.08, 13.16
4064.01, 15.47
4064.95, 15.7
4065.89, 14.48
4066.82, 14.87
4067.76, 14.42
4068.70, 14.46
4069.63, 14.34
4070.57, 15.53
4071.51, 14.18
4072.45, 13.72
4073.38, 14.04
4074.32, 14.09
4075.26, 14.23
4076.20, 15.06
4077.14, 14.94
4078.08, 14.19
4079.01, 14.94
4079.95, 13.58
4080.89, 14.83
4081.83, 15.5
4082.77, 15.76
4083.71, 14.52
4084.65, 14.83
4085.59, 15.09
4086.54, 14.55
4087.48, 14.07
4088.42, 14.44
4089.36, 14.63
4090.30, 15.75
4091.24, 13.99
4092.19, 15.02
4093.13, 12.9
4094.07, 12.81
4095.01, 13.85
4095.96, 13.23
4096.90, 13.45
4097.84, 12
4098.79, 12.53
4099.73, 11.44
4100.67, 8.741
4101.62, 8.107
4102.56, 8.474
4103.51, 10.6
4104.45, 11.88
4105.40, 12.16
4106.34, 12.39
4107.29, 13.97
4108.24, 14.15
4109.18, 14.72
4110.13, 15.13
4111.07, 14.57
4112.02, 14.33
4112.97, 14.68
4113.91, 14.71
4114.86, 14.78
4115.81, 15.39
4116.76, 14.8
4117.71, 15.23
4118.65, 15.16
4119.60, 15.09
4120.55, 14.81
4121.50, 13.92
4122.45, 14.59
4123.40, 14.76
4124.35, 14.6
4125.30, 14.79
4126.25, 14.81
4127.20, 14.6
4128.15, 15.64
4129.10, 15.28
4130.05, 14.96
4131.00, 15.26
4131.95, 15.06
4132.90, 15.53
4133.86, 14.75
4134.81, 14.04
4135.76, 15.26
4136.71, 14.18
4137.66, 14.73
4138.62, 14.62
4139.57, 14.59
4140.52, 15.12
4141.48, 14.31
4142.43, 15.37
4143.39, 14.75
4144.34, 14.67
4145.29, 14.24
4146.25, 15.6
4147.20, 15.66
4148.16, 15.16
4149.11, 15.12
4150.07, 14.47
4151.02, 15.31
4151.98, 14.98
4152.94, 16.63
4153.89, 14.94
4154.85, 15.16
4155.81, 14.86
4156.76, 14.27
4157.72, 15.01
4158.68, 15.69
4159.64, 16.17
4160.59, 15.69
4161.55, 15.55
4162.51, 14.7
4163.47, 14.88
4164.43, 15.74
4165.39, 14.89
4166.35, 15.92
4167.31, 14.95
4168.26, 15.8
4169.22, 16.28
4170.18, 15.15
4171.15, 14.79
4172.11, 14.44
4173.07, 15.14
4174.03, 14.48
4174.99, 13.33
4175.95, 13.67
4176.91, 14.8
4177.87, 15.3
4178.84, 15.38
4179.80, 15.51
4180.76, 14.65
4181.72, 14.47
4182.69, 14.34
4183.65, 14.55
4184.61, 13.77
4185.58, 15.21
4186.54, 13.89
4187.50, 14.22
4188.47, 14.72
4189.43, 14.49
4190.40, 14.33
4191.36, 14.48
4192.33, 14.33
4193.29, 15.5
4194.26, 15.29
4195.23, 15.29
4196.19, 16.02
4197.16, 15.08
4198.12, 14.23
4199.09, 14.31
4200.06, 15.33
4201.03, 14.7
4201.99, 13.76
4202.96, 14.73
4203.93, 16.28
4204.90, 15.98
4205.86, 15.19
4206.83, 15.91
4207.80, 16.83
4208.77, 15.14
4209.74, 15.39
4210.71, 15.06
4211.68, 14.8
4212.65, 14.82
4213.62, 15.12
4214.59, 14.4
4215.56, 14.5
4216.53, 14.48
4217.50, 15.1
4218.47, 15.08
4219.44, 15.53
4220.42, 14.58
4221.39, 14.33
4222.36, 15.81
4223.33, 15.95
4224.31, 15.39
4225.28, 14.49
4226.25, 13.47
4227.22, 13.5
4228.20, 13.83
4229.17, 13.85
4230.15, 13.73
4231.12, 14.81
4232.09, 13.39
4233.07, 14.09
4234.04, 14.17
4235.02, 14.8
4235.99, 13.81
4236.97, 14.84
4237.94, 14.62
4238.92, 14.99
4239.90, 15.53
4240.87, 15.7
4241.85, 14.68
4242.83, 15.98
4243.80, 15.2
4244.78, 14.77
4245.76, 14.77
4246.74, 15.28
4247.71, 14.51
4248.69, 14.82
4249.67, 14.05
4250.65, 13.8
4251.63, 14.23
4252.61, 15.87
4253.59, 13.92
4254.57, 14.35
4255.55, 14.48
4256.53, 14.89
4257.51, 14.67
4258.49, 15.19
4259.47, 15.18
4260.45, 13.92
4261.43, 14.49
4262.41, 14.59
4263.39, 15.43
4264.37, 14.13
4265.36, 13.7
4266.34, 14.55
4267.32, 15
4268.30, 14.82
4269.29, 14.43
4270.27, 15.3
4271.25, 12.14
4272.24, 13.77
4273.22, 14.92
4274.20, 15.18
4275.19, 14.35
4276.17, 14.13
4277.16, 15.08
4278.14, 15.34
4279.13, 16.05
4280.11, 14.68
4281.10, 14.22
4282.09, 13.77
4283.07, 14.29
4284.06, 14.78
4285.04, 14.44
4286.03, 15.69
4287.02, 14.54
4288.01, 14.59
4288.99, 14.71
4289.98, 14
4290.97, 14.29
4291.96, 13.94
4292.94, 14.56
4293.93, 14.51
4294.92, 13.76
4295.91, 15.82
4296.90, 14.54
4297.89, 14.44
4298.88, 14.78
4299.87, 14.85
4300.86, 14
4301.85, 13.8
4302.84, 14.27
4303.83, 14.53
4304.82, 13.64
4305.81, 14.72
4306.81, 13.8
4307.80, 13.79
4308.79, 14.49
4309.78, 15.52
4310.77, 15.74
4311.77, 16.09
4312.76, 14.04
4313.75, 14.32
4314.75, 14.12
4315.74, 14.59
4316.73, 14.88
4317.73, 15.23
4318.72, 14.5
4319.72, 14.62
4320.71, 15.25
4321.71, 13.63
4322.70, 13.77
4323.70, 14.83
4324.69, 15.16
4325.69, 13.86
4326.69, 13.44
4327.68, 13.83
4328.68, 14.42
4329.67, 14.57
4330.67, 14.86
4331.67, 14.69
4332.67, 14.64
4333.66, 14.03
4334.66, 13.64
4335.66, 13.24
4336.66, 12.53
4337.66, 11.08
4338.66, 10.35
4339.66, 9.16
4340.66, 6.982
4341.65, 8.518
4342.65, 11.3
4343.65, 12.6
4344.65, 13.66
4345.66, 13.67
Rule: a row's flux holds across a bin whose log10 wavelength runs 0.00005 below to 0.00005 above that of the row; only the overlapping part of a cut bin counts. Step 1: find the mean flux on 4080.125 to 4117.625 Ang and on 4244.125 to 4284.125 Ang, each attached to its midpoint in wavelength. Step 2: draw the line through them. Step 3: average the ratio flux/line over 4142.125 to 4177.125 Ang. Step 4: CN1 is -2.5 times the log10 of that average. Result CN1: -0.09 mag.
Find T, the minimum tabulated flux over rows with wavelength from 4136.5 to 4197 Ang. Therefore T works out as 13.33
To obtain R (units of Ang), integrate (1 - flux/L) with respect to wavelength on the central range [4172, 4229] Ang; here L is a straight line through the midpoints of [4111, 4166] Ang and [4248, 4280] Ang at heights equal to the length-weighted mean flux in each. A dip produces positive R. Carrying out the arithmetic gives -0.2 Ang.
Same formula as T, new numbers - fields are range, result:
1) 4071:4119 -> 8.107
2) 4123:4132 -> 14.6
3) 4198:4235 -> 13.39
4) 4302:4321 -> 13.64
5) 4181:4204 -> 13.76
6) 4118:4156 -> 13.92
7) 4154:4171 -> 14.27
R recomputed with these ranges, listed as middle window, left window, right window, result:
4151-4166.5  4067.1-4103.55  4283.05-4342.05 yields -1.7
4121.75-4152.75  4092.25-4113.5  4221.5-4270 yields -4.3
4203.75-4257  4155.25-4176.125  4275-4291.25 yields 0.1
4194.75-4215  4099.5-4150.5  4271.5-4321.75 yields -1.1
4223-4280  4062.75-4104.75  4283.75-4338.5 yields -1.7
